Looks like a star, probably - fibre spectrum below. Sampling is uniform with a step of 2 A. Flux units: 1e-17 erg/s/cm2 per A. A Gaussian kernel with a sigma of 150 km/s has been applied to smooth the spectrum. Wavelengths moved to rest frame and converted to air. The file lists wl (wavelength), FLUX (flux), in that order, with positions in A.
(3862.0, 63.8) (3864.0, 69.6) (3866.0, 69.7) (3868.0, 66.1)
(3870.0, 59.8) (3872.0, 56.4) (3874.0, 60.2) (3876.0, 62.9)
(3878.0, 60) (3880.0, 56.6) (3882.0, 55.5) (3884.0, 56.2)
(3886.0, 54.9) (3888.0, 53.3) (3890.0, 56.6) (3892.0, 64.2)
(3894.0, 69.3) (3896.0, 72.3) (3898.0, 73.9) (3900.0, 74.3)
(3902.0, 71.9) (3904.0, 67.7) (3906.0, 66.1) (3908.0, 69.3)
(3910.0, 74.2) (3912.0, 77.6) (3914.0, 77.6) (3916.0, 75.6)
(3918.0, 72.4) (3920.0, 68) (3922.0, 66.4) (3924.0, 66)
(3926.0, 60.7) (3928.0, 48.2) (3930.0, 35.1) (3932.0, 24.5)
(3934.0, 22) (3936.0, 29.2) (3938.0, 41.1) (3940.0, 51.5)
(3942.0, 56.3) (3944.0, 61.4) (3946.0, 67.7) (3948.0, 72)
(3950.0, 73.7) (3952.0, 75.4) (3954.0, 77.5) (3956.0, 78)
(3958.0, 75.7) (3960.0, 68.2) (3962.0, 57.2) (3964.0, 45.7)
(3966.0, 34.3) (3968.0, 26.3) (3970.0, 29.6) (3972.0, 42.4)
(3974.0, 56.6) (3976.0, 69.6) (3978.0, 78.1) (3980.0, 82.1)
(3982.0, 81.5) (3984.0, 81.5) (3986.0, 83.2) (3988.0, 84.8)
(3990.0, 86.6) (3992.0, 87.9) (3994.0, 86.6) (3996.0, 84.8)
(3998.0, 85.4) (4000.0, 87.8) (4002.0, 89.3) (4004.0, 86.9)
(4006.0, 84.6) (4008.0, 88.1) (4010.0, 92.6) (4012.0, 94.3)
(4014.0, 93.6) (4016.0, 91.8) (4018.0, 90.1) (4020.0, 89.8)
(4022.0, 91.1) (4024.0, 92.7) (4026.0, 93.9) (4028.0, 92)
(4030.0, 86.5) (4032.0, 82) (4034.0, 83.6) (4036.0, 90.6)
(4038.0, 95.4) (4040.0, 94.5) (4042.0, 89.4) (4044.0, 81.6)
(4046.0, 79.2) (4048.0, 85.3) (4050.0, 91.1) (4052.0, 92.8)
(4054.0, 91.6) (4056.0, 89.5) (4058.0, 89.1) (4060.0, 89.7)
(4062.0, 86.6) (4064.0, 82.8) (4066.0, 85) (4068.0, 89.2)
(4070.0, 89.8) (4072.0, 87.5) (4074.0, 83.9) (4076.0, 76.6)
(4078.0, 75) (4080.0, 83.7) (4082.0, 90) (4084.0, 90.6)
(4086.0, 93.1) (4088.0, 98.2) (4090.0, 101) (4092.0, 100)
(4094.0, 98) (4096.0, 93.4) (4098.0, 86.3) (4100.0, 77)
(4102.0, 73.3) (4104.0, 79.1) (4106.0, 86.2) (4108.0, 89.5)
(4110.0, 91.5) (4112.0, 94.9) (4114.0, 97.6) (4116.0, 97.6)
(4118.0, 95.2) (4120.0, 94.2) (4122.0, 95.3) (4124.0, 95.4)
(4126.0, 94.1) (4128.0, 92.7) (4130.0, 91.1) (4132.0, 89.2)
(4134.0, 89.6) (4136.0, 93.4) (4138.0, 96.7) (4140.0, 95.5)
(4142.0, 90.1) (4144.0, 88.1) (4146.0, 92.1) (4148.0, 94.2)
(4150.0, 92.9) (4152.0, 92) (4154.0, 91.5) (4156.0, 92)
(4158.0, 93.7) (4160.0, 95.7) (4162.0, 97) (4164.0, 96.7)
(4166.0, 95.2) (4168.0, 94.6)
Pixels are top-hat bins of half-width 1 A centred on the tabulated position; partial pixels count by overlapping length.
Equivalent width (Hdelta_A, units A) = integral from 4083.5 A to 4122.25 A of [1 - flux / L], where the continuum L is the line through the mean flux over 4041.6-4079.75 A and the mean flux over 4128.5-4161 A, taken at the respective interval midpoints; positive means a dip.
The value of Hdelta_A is -1.0 A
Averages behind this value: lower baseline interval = 86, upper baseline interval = 92.4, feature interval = 91.5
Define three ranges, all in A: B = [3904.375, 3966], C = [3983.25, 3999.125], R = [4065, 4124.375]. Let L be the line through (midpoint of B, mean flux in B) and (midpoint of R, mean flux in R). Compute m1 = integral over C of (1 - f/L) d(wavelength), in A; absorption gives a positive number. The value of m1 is -3.20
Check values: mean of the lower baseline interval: 60.8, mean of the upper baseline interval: 89.5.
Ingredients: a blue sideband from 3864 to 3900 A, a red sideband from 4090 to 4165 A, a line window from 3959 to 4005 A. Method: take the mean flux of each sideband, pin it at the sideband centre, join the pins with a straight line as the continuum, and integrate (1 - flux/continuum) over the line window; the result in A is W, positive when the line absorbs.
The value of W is 2.7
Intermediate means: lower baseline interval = 62.2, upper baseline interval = 92.1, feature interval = 70.3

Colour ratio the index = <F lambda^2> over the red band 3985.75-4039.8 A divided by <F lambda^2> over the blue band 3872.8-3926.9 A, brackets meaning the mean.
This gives 1.42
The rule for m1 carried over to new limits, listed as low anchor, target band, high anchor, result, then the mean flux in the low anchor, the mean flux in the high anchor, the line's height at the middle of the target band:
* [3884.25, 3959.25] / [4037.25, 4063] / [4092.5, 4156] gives -2.6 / 62.7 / 91.3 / 80.8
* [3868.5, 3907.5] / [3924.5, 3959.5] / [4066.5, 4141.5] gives 6.9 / 62.9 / 90.4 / 69.7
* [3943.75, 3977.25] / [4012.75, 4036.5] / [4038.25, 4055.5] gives -2.6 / 59.6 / 88.5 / 81.1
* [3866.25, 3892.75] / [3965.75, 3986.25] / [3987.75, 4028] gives 5.4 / 58.9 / 89.3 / 81.7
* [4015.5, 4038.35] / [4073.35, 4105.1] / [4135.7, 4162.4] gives 1.4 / 89.8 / 93.1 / 91.5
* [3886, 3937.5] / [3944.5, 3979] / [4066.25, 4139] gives 4.0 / 61.1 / 90.2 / 68.8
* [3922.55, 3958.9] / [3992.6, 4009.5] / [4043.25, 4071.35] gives -3.4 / 56.5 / 87.4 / 72.5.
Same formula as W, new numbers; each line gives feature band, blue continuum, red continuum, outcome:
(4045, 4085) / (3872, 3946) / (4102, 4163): -1.9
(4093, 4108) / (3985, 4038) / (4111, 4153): 1.2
